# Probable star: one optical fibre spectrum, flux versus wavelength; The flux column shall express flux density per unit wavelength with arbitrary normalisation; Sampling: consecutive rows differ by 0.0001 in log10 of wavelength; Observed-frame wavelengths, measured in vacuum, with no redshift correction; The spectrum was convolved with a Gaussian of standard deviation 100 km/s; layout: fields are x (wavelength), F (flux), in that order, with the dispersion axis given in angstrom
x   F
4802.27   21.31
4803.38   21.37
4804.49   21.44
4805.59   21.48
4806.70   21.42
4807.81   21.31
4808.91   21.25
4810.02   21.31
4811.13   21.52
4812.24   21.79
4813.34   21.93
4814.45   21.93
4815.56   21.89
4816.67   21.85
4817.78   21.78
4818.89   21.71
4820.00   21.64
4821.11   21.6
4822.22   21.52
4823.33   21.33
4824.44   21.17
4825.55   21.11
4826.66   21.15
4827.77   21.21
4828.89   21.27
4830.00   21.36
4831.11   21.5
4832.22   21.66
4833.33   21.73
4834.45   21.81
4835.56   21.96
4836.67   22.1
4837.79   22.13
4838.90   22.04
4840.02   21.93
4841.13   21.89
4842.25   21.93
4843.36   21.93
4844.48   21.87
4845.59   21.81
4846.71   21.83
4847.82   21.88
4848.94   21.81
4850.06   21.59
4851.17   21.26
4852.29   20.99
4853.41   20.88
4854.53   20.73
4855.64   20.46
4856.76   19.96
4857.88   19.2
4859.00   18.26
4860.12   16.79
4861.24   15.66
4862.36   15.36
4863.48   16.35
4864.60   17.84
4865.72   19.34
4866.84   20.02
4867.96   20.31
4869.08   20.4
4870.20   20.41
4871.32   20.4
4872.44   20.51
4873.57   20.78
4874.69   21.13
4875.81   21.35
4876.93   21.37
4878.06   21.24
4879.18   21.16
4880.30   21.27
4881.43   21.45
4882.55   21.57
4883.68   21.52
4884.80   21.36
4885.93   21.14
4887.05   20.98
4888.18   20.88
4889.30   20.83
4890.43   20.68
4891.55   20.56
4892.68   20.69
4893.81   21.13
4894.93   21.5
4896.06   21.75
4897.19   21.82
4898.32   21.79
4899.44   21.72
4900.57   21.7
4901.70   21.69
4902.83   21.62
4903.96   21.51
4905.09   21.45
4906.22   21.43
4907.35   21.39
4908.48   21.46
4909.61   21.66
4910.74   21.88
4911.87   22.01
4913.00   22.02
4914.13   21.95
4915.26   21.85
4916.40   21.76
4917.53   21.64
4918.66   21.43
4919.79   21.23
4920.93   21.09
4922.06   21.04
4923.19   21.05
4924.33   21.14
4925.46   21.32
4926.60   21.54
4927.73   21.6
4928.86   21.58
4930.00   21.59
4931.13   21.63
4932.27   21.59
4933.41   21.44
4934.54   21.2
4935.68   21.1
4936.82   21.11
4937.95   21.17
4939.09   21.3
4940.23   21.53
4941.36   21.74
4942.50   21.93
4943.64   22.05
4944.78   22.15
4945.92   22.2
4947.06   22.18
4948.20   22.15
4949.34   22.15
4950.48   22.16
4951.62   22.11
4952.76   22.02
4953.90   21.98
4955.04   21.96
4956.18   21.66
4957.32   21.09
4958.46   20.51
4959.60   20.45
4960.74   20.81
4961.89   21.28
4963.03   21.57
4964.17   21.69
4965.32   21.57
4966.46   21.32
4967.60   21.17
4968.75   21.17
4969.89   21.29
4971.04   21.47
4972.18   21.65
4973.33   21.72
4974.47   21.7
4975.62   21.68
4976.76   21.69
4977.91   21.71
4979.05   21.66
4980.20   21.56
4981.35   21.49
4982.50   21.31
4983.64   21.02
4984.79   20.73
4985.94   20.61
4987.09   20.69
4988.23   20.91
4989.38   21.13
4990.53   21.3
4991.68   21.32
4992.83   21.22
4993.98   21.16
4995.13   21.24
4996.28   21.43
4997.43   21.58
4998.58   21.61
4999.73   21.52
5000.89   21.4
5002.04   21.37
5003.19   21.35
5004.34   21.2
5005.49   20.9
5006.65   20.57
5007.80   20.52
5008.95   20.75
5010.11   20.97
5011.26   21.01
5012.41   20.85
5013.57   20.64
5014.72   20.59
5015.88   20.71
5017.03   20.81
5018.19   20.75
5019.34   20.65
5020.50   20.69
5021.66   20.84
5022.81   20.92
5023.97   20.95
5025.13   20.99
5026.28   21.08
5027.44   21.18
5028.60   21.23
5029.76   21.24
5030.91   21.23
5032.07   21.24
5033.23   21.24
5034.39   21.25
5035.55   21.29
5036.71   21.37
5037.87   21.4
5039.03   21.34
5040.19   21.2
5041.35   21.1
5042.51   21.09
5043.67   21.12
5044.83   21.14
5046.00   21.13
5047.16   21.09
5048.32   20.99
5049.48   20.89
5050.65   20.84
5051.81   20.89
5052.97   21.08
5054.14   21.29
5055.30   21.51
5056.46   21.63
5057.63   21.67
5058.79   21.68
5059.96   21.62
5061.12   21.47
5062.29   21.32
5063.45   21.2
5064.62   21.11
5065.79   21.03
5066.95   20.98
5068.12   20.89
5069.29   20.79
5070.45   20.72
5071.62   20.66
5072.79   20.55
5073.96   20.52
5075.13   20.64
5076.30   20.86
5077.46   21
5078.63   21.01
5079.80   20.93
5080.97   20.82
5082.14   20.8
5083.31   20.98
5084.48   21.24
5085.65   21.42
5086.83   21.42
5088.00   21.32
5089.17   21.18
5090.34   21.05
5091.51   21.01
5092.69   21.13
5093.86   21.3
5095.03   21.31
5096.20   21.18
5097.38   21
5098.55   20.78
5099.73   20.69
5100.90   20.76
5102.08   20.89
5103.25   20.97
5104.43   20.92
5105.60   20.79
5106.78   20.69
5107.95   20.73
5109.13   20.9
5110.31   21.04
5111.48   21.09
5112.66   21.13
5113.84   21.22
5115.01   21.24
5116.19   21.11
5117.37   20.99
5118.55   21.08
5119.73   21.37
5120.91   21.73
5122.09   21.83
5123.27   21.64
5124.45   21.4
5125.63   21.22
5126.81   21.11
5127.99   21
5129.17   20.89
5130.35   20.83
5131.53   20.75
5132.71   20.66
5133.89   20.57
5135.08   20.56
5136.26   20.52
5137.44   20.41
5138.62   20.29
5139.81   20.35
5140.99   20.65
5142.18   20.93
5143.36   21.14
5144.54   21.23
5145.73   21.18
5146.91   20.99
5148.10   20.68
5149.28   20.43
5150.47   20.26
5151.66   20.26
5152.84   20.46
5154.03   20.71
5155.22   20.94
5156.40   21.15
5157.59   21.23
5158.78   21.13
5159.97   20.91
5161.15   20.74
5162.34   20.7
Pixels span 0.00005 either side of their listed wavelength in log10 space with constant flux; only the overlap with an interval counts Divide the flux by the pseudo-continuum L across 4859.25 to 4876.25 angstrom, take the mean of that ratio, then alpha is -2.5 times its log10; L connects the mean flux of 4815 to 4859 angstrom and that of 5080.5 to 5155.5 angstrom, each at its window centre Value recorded 0.12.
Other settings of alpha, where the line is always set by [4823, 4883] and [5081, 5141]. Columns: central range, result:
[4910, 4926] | -0.039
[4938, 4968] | -0.042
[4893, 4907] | -0.041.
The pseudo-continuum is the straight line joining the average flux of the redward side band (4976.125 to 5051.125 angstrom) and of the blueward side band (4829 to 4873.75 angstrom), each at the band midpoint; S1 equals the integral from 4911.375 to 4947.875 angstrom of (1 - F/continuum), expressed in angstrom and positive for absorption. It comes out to -1.3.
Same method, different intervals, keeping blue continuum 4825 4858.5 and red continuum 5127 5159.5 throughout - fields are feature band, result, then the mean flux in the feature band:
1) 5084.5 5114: -0.26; 21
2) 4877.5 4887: 0.01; 21.3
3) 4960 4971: -0.08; 21.3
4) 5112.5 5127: -0.36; 21.3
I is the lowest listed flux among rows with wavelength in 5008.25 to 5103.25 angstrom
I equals 20.52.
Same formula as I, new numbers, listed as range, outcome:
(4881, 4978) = 20.45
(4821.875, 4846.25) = 21.11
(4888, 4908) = 20.56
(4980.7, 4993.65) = 20.61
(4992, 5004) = 21.16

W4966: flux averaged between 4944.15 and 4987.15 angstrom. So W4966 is 21.5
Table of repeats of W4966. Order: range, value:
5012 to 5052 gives 21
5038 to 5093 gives 21.1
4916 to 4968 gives 21.5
